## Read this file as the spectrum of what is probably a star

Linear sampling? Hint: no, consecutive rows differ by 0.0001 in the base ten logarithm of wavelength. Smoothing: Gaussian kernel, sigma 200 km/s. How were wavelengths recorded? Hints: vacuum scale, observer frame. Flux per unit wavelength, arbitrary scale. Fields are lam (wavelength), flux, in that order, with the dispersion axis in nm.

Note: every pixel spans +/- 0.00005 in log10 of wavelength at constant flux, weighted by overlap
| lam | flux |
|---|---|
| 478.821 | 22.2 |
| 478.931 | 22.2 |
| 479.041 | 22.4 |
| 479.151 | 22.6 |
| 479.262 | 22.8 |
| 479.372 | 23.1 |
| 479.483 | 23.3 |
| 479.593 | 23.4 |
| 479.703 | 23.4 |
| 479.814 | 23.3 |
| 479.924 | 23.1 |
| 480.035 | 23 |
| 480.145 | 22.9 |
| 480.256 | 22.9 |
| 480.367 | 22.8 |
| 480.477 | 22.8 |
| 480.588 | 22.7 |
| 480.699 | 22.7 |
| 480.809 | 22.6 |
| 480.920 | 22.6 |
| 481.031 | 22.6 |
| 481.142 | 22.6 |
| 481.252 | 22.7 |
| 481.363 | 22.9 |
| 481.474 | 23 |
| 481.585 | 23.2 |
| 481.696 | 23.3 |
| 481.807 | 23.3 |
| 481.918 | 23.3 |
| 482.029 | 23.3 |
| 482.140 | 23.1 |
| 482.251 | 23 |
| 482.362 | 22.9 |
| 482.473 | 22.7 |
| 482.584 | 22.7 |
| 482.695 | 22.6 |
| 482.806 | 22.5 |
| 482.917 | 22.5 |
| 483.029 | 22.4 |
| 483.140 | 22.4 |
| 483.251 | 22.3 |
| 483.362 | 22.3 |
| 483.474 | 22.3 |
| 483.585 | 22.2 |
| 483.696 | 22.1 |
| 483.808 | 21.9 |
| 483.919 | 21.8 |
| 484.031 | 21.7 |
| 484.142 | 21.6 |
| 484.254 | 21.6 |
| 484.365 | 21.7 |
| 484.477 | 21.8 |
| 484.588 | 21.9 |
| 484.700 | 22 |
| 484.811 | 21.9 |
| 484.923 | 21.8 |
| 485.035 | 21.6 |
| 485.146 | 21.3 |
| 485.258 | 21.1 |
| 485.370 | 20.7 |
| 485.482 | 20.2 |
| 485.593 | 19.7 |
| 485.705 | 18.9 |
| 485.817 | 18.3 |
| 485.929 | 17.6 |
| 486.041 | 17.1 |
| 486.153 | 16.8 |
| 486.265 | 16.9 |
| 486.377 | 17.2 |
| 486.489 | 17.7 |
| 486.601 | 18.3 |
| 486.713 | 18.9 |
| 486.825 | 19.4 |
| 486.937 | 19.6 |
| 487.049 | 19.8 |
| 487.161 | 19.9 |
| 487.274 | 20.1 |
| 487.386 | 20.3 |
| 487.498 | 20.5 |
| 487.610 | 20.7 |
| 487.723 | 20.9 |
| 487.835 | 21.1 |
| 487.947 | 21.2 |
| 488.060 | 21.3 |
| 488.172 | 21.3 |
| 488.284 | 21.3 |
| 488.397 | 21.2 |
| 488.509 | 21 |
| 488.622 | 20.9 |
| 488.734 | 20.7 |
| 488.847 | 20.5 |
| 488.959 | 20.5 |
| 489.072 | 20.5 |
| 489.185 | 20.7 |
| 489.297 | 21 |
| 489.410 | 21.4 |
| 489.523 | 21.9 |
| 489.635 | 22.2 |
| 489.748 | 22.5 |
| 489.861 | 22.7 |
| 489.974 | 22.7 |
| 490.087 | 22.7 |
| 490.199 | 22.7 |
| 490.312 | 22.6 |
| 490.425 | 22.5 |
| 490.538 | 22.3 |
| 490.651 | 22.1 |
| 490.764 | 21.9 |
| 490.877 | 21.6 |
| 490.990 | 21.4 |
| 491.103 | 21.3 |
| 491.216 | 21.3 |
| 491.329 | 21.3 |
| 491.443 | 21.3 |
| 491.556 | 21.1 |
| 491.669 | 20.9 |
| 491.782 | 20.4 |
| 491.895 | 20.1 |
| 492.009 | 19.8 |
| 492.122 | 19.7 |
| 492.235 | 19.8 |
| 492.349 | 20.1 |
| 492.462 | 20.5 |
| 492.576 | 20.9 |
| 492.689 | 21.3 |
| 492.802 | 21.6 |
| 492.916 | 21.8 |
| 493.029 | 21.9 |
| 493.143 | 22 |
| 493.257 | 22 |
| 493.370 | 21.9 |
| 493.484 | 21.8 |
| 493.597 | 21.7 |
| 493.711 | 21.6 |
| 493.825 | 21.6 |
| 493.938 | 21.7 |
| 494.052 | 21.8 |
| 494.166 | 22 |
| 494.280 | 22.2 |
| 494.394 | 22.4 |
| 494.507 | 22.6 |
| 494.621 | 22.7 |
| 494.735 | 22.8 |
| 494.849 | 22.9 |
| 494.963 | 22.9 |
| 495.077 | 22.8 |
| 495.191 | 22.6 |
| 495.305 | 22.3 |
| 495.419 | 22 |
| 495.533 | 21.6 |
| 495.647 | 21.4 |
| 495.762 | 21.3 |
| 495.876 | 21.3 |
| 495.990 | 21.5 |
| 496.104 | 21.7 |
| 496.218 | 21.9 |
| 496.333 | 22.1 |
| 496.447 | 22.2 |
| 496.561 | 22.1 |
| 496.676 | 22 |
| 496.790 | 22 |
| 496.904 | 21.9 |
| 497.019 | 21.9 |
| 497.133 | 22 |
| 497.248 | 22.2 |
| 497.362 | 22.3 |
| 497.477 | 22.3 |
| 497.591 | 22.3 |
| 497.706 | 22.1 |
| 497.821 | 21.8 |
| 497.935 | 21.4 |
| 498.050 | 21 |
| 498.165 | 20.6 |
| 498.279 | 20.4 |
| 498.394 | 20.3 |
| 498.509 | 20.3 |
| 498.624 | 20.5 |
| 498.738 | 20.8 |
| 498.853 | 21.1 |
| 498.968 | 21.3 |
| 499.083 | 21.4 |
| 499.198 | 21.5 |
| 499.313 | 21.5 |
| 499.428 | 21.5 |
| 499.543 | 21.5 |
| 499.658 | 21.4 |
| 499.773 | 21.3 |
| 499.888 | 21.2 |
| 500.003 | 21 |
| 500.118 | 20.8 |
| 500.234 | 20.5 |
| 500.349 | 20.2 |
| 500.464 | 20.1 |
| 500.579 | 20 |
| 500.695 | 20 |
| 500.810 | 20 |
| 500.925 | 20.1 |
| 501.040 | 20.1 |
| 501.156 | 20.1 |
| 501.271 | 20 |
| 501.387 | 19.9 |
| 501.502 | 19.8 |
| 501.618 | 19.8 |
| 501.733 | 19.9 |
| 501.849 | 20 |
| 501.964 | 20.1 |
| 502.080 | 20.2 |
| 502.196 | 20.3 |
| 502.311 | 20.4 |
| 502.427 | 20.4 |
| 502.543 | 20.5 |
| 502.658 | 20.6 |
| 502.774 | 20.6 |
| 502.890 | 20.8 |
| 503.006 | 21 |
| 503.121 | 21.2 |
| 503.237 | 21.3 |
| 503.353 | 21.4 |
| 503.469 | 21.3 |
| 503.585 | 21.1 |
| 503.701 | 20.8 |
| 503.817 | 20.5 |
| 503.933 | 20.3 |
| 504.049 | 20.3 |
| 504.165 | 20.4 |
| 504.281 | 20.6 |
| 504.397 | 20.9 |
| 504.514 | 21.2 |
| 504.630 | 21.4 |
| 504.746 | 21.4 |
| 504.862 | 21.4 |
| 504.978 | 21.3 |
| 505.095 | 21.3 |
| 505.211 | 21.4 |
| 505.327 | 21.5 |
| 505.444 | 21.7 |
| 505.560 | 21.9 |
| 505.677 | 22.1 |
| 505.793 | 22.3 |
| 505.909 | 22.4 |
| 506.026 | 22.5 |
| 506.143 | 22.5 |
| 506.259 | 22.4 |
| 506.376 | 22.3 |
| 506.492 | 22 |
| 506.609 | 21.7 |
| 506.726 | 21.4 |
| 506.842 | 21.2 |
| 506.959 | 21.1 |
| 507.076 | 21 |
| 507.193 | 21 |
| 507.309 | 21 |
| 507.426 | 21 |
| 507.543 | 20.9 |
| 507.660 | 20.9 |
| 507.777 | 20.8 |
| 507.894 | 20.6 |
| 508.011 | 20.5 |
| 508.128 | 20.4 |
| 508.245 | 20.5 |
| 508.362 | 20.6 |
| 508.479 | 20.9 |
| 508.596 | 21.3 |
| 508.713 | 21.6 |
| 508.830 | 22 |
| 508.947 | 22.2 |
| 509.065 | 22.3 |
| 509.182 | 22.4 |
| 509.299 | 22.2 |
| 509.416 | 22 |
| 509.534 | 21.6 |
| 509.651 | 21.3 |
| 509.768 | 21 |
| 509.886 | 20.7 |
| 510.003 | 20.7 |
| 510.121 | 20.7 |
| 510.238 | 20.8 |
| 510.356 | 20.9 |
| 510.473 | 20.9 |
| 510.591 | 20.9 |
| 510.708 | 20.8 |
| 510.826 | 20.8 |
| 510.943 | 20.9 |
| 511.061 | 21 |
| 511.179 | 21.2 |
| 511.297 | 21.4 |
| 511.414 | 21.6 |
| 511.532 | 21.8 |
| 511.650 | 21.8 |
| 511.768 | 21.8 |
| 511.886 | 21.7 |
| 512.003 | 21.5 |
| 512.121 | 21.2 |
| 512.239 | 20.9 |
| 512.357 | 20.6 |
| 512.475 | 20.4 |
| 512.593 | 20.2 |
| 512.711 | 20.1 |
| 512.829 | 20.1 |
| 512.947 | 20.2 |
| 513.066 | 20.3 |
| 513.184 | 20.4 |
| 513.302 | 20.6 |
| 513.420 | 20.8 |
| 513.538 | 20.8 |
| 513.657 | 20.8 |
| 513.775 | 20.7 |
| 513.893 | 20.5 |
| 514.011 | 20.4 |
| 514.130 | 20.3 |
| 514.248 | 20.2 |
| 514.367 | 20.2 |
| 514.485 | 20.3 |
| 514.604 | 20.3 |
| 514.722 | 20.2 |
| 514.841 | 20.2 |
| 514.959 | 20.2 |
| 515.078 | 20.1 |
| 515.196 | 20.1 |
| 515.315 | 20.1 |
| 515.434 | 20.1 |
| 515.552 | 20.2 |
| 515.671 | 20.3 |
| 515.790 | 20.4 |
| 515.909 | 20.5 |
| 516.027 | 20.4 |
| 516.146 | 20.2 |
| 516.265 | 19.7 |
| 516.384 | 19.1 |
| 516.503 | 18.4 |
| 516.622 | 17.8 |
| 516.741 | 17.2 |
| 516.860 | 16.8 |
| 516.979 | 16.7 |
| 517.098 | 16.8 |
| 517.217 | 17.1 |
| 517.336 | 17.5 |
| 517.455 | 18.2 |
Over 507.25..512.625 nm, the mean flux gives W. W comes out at 21.2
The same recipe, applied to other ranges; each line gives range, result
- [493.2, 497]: 22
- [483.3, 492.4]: 20.8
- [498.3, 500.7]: 20.9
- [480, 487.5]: 21.4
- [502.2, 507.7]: 21.2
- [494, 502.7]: 21.3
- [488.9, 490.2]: 21.8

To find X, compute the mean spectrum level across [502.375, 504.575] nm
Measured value 20.8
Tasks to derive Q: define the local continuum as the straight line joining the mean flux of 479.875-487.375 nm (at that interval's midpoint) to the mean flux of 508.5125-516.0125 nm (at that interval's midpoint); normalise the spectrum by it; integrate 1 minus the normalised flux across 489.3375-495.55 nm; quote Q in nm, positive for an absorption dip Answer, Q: -0.14 nm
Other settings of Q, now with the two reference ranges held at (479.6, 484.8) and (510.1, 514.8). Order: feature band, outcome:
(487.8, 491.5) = 0.10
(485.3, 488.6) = 0.40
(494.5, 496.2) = -0.03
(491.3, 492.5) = 0.09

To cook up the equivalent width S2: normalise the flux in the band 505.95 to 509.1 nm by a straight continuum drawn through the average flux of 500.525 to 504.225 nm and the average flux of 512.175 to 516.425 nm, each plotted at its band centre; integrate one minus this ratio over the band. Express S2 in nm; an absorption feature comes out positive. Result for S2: -0.15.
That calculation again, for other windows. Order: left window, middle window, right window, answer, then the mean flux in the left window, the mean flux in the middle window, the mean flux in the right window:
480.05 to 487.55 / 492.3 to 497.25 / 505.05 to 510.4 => -0.12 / 21.4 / 21.9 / 21.4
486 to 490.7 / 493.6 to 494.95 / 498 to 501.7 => -0.10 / 20.6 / 22.2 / 20.6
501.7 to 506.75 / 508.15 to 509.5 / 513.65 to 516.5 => -0.06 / 21.2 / 21.6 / 20.2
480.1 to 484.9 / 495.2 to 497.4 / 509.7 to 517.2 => -0.04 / 22.5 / 21.9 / 20.3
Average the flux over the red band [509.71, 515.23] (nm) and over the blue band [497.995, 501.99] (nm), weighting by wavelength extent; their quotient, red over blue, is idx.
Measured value 1.0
